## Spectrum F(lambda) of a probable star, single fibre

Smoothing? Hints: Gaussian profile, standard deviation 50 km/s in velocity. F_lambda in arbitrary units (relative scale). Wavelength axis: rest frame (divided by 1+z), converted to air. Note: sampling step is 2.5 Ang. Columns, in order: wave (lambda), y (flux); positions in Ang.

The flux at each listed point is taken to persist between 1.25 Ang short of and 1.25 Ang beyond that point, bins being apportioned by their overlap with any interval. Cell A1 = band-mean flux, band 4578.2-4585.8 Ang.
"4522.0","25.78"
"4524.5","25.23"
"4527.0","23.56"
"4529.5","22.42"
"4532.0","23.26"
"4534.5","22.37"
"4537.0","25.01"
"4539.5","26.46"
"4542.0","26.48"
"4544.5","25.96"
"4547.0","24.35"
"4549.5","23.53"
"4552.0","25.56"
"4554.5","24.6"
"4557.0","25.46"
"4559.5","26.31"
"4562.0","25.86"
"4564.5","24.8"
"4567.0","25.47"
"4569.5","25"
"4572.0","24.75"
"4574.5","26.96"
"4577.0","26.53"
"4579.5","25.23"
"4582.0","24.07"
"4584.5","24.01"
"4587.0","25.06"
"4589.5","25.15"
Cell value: 24.5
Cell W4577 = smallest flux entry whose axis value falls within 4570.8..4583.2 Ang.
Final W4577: 24.07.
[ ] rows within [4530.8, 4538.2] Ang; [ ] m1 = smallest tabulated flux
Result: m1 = 22.37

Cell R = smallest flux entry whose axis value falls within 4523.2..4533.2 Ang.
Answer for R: 22.42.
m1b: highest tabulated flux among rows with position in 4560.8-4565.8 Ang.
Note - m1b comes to 25.86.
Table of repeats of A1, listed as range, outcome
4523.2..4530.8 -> 23.7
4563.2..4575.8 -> 25.4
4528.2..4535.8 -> 22.7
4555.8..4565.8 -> 25.6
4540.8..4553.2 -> 25.2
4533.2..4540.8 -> 24.6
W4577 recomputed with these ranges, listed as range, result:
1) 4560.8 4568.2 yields 24.8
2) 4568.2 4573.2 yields 24.75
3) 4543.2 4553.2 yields 23.53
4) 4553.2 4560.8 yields 24.6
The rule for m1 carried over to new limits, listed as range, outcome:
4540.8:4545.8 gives 25.96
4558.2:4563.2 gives 25.86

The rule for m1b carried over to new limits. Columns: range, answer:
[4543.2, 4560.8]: 26.31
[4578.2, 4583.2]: 25.23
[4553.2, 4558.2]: 25.46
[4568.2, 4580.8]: 26.96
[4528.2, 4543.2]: 26.48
